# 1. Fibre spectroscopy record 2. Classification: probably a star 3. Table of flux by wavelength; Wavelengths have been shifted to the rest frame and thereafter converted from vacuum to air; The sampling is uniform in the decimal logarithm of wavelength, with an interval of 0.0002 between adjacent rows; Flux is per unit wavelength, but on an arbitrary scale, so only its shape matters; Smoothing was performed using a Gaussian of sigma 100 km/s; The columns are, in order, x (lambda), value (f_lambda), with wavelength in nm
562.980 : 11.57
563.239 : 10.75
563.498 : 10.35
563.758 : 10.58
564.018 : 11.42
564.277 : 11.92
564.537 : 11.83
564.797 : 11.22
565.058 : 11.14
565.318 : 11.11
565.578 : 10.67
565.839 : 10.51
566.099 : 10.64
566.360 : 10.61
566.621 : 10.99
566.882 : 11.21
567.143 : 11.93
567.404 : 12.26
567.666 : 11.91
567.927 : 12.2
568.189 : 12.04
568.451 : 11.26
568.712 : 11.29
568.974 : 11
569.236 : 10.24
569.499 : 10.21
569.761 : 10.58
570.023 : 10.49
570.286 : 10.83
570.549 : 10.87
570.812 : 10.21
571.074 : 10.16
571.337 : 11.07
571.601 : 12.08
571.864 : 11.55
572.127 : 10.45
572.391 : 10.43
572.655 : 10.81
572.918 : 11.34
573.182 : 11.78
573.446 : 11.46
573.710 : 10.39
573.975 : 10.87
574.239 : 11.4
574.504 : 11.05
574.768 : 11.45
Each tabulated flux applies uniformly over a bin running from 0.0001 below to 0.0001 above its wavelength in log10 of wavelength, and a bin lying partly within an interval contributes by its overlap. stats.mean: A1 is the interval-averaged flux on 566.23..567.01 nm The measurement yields 10.9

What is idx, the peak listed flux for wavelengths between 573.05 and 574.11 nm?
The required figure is 11.78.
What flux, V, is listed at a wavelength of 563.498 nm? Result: 10.35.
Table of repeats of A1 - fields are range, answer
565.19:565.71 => 10.9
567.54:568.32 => 12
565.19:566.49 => 10.7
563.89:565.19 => 11.5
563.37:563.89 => 10.5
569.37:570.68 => 10.6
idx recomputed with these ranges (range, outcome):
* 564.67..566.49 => 11.22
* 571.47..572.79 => 12.08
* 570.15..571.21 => 10.87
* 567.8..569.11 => 12.2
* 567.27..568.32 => 12.26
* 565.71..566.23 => 10.64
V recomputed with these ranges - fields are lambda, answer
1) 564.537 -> 11.83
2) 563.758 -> 10.58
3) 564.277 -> 11.92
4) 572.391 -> 10.43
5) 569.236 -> 10.24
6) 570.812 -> 10.21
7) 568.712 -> 11.29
